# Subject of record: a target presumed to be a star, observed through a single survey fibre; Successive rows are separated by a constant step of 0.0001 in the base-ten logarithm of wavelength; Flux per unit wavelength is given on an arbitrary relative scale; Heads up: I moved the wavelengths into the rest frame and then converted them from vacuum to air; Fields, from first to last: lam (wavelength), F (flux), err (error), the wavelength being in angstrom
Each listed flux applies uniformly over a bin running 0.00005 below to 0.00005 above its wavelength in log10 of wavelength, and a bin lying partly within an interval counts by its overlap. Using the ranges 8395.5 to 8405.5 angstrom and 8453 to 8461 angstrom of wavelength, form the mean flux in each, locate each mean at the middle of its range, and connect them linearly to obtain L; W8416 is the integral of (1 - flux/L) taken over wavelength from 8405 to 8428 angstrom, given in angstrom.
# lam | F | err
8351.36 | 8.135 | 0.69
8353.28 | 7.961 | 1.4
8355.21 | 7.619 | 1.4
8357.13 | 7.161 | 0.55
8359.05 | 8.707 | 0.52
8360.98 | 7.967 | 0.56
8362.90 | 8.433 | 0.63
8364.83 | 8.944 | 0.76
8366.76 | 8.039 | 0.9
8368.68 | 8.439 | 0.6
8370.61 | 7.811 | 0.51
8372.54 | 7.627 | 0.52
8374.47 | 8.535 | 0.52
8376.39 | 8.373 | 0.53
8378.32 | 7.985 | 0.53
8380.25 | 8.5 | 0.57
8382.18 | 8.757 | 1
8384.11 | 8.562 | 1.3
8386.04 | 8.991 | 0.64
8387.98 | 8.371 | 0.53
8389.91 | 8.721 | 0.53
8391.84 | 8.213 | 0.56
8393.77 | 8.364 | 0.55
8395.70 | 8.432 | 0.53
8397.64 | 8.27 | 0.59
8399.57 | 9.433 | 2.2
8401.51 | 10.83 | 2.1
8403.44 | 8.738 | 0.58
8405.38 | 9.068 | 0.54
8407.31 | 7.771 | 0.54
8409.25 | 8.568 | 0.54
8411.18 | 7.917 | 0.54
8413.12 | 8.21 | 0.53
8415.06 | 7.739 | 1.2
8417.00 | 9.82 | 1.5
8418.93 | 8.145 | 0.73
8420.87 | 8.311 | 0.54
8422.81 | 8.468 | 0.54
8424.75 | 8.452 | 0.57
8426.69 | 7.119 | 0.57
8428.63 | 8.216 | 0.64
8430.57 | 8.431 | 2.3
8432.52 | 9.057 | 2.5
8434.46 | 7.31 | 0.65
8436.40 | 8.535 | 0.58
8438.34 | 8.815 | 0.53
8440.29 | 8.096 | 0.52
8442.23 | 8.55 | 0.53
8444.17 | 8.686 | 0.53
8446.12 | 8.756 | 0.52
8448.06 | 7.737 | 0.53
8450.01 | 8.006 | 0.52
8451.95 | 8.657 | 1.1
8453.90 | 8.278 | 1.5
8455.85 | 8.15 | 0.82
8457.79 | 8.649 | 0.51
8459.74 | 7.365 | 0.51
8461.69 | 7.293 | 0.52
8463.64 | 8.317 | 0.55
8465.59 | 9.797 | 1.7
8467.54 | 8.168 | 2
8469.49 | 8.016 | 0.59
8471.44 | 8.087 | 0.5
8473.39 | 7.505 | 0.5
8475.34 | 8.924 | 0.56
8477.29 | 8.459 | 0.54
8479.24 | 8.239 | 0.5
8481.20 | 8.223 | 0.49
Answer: 1.5 angstrom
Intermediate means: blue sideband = 9.18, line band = 8.28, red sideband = 8.08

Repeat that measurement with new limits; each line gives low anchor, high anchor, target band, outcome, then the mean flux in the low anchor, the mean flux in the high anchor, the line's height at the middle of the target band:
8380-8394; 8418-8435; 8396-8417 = -0.80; 8.57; 8.19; 8.38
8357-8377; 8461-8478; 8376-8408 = -1.70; 8.23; 8.3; 8.24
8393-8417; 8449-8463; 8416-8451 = -0.15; 8.66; 8.06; 8.32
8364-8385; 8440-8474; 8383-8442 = -1.54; 8.32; 8.24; 8.28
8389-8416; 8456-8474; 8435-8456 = -0.23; 8.59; 8.15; 8.29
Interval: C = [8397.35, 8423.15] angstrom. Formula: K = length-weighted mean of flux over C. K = 8.68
